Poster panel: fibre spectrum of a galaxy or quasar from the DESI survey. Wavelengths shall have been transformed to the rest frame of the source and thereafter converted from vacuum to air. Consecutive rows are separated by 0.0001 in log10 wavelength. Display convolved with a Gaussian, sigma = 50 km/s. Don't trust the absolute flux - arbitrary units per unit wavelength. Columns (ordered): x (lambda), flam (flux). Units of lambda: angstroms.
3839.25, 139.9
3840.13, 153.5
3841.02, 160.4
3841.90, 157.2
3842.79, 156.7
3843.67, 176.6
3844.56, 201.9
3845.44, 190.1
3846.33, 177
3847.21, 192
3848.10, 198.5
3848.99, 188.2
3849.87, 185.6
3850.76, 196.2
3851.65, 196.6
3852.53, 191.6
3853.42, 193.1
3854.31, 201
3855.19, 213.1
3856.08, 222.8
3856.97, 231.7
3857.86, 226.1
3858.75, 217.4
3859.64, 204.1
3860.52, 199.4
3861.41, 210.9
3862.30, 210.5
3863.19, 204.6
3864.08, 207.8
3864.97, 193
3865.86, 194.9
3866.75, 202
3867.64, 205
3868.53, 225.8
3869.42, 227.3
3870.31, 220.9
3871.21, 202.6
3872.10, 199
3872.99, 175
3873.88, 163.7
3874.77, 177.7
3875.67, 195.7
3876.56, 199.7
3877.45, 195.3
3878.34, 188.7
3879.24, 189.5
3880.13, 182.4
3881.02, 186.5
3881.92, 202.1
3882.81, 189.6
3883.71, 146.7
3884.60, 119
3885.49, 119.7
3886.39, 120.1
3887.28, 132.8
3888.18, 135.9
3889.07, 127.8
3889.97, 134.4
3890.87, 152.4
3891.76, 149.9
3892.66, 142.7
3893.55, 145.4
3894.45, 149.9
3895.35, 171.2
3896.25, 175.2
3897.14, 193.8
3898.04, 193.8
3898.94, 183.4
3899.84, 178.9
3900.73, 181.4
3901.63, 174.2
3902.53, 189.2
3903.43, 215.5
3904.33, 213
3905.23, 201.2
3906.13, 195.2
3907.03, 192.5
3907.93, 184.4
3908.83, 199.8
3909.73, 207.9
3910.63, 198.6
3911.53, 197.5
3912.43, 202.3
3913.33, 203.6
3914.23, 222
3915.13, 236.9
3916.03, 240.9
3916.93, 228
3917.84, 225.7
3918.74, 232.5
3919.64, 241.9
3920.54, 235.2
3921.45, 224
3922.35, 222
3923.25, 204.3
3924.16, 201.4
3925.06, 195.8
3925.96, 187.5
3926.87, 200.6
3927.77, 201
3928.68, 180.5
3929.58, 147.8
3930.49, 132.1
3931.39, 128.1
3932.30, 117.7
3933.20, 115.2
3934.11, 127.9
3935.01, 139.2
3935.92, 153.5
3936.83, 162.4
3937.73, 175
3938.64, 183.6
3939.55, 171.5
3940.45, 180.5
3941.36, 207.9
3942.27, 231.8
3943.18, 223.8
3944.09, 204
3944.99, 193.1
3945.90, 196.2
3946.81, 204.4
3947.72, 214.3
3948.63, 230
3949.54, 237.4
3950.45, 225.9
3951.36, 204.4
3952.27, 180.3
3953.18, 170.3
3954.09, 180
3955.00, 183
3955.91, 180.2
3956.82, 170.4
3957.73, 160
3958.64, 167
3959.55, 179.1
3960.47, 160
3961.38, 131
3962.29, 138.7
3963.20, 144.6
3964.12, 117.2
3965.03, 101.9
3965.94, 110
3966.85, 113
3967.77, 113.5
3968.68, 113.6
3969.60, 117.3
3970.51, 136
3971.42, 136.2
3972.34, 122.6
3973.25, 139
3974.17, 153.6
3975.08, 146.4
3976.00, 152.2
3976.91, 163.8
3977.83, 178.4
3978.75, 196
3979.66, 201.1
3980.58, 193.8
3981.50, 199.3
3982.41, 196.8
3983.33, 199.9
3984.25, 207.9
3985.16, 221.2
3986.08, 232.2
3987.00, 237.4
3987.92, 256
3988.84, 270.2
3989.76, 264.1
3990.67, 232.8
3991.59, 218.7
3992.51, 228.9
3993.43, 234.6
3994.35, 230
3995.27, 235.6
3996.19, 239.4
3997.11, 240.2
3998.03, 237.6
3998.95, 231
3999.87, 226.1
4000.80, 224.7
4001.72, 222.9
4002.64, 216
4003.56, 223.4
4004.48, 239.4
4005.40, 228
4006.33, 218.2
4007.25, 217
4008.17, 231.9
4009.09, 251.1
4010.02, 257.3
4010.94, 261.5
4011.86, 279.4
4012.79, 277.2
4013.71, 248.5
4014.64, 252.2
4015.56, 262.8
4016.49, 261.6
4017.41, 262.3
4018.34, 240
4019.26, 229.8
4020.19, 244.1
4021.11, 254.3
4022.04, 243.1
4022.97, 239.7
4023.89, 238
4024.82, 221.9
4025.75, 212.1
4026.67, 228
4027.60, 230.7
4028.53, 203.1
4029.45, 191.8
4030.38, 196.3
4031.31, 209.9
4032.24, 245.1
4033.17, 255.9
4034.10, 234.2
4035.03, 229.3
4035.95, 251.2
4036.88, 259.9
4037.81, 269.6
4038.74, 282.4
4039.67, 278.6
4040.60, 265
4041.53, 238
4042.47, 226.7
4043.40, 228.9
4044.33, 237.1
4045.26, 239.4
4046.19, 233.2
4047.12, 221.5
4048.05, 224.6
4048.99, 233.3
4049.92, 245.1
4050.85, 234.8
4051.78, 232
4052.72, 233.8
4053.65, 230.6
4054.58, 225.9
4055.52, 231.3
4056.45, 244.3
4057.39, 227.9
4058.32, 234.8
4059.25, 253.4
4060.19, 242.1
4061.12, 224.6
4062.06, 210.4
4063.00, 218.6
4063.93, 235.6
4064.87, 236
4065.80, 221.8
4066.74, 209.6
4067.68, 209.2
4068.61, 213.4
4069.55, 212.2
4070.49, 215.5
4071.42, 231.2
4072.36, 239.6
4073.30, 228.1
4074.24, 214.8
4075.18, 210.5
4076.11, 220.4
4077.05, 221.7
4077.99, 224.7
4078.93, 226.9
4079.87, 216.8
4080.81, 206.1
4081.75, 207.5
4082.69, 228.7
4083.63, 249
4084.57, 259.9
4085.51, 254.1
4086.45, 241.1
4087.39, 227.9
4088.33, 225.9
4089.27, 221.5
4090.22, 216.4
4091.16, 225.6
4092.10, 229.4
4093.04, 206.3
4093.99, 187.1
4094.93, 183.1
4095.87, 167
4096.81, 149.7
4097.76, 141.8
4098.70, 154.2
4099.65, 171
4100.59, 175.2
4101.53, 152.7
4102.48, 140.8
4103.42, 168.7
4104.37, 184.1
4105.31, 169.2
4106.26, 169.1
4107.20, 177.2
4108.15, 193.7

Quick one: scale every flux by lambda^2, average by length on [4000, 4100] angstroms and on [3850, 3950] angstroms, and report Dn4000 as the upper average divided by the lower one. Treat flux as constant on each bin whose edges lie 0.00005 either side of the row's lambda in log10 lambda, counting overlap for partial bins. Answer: 1.30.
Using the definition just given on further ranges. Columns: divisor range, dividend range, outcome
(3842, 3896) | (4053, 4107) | 1.28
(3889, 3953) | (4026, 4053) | 1.32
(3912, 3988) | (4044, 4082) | 1.33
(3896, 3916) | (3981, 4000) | 1.21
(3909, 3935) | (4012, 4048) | 1.31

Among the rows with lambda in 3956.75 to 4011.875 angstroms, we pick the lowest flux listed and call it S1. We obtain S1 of 101.9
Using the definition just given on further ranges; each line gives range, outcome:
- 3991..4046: 191.8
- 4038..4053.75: 221.5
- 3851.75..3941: 115.2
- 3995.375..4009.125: 216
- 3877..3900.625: 119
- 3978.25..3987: 193.8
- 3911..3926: 187.5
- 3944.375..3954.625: 170.3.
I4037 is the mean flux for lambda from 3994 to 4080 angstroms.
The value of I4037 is 234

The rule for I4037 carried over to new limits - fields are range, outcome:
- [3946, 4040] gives 209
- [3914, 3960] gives 191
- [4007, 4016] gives 255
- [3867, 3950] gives 186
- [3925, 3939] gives 158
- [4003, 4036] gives 238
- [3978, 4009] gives 226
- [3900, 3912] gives 196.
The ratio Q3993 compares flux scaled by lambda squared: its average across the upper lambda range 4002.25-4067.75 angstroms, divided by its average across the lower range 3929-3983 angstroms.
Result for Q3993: 1.49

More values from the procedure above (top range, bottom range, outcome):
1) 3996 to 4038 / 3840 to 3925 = 1.33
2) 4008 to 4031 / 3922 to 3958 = 1.37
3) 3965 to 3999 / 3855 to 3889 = 1.06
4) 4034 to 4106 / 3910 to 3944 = 1.23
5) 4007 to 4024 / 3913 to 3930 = 1.24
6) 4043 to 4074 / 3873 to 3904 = 1.48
